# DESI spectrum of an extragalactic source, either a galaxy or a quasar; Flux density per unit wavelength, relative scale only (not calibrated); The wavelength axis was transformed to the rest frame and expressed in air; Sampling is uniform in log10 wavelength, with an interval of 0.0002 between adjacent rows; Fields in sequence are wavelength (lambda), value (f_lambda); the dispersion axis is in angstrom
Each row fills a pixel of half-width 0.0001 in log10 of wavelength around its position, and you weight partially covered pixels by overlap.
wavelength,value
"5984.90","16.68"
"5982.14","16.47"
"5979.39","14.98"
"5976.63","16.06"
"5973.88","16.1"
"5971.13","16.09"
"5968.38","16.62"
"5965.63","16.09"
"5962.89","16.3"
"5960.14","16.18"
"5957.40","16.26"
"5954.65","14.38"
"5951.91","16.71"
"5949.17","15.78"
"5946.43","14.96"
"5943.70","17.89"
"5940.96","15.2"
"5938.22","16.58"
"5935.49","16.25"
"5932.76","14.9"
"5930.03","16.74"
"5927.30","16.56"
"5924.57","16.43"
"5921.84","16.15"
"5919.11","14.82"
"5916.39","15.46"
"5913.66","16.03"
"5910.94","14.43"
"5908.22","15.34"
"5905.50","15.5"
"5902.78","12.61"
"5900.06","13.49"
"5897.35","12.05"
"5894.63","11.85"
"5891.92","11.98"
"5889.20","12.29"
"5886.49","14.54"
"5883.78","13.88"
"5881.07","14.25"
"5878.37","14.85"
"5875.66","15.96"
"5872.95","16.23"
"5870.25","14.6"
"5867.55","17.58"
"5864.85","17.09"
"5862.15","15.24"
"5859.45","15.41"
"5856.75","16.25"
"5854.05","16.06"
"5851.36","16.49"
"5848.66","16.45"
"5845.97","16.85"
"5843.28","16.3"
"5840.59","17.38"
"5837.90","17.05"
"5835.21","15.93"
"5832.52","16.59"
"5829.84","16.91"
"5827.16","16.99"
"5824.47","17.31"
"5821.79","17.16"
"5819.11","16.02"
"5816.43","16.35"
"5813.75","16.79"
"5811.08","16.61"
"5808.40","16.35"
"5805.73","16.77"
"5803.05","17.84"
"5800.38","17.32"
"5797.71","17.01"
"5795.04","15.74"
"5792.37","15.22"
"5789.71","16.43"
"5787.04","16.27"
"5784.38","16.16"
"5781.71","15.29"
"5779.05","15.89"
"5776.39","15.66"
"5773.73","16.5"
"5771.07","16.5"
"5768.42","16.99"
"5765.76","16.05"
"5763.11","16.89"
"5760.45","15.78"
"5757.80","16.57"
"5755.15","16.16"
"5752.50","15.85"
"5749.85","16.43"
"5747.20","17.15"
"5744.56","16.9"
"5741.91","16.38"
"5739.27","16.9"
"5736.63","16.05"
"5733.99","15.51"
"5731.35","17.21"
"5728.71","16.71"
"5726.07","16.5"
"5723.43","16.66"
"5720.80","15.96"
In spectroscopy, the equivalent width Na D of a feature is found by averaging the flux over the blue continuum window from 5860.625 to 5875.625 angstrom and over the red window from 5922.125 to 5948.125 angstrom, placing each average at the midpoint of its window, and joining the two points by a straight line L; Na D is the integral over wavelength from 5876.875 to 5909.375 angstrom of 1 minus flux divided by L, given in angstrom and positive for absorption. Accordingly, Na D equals 5.2 angstrom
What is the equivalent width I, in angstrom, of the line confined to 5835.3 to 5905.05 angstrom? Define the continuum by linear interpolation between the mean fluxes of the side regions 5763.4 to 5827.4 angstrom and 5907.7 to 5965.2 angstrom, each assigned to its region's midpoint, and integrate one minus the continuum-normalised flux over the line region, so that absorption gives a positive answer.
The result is 4.7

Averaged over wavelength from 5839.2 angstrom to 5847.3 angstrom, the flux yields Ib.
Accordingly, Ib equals 16.8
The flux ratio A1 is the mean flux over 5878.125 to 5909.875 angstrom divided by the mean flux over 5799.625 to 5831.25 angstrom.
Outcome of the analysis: 0.8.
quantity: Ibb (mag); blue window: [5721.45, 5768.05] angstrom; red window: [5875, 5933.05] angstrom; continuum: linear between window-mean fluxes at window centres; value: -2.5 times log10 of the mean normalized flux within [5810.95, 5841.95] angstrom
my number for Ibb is -0.09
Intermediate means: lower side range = 16.5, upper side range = 14.5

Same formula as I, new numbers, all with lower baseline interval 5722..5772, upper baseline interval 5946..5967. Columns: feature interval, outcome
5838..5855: -0.46 angstrom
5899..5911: 1.31 angstrom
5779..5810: -0.07 angstrom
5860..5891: 1.95 angstrom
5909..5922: 0.56 angstrom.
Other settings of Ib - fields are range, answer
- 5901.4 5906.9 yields 14.1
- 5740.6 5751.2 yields 16.7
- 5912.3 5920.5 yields 15.4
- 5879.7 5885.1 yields 14.1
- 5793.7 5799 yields 16.4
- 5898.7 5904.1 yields 13.1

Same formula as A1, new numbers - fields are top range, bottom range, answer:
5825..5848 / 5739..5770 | 1.02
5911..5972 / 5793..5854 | 0.96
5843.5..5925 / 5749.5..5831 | 0.91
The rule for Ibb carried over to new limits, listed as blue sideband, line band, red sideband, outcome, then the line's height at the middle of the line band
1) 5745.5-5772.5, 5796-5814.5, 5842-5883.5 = -0.048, 16.2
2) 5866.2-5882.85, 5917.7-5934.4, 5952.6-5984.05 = -0.011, 15.8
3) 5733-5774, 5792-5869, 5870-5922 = -0.092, 15.3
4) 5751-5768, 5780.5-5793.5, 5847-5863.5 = 0.020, 16.2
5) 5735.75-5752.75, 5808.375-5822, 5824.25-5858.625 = 0.006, 16.6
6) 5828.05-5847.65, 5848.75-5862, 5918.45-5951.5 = 0.040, 16.6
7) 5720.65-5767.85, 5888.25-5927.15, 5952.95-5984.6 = 0.132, 16.1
